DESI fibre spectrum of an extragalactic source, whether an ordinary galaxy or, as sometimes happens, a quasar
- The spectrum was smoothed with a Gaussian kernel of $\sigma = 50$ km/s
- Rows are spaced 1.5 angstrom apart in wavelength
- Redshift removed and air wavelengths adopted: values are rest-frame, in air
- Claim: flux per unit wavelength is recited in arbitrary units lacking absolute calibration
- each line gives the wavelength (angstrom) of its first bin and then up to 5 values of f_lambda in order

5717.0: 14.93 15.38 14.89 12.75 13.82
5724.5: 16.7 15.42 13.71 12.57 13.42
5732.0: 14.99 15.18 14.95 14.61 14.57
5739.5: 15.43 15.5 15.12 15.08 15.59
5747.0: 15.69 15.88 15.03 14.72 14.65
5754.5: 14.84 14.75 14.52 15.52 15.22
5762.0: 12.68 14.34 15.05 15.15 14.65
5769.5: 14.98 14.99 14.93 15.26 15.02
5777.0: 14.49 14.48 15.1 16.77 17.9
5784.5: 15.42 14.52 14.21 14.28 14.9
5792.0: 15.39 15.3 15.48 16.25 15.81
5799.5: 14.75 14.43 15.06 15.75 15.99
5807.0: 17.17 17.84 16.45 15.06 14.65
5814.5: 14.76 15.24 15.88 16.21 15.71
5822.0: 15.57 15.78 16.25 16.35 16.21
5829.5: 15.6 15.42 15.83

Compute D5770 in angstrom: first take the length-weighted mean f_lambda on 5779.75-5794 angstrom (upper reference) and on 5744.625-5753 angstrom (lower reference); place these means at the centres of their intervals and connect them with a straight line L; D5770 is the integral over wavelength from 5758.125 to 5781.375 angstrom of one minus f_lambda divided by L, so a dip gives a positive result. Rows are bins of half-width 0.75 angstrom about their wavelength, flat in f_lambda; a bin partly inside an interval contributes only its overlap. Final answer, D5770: 0.8 angstrom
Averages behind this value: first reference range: 15.3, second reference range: 15.4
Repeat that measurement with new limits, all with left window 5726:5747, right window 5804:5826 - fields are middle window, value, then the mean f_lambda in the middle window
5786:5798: 0.3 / 15.1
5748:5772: 0.4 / 14.8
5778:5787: -0.2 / 15.7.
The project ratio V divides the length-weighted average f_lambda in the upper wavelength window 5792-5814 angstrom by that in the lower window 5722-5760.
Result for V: 1.05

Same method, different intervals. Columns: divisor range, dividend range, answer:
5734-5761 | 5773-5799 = 1.02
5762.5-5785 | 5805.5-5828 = 1.05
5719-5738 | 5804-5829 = 1.10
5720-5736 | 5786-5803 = 1.05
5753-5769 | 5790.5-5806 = 1.05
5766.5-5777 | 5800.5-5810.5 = 1.08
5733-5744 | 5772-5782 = 1.00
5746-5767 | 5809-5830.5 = 1.06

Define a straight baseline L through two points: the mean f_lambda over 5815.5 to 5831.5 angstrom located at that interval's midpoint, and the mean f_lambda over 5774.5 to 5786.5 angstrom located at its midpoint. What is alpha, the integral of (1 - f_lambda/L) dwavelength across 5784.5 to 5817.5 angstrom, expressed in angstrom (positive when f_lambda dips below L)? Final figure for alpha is 0.53 angstrom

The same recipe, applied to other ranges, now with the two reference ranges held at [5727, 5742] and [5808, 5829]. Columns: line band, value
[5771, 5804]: 0.2 angstrom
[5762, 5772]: 0.2 angstrom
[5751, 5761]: 0.0 angstrom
